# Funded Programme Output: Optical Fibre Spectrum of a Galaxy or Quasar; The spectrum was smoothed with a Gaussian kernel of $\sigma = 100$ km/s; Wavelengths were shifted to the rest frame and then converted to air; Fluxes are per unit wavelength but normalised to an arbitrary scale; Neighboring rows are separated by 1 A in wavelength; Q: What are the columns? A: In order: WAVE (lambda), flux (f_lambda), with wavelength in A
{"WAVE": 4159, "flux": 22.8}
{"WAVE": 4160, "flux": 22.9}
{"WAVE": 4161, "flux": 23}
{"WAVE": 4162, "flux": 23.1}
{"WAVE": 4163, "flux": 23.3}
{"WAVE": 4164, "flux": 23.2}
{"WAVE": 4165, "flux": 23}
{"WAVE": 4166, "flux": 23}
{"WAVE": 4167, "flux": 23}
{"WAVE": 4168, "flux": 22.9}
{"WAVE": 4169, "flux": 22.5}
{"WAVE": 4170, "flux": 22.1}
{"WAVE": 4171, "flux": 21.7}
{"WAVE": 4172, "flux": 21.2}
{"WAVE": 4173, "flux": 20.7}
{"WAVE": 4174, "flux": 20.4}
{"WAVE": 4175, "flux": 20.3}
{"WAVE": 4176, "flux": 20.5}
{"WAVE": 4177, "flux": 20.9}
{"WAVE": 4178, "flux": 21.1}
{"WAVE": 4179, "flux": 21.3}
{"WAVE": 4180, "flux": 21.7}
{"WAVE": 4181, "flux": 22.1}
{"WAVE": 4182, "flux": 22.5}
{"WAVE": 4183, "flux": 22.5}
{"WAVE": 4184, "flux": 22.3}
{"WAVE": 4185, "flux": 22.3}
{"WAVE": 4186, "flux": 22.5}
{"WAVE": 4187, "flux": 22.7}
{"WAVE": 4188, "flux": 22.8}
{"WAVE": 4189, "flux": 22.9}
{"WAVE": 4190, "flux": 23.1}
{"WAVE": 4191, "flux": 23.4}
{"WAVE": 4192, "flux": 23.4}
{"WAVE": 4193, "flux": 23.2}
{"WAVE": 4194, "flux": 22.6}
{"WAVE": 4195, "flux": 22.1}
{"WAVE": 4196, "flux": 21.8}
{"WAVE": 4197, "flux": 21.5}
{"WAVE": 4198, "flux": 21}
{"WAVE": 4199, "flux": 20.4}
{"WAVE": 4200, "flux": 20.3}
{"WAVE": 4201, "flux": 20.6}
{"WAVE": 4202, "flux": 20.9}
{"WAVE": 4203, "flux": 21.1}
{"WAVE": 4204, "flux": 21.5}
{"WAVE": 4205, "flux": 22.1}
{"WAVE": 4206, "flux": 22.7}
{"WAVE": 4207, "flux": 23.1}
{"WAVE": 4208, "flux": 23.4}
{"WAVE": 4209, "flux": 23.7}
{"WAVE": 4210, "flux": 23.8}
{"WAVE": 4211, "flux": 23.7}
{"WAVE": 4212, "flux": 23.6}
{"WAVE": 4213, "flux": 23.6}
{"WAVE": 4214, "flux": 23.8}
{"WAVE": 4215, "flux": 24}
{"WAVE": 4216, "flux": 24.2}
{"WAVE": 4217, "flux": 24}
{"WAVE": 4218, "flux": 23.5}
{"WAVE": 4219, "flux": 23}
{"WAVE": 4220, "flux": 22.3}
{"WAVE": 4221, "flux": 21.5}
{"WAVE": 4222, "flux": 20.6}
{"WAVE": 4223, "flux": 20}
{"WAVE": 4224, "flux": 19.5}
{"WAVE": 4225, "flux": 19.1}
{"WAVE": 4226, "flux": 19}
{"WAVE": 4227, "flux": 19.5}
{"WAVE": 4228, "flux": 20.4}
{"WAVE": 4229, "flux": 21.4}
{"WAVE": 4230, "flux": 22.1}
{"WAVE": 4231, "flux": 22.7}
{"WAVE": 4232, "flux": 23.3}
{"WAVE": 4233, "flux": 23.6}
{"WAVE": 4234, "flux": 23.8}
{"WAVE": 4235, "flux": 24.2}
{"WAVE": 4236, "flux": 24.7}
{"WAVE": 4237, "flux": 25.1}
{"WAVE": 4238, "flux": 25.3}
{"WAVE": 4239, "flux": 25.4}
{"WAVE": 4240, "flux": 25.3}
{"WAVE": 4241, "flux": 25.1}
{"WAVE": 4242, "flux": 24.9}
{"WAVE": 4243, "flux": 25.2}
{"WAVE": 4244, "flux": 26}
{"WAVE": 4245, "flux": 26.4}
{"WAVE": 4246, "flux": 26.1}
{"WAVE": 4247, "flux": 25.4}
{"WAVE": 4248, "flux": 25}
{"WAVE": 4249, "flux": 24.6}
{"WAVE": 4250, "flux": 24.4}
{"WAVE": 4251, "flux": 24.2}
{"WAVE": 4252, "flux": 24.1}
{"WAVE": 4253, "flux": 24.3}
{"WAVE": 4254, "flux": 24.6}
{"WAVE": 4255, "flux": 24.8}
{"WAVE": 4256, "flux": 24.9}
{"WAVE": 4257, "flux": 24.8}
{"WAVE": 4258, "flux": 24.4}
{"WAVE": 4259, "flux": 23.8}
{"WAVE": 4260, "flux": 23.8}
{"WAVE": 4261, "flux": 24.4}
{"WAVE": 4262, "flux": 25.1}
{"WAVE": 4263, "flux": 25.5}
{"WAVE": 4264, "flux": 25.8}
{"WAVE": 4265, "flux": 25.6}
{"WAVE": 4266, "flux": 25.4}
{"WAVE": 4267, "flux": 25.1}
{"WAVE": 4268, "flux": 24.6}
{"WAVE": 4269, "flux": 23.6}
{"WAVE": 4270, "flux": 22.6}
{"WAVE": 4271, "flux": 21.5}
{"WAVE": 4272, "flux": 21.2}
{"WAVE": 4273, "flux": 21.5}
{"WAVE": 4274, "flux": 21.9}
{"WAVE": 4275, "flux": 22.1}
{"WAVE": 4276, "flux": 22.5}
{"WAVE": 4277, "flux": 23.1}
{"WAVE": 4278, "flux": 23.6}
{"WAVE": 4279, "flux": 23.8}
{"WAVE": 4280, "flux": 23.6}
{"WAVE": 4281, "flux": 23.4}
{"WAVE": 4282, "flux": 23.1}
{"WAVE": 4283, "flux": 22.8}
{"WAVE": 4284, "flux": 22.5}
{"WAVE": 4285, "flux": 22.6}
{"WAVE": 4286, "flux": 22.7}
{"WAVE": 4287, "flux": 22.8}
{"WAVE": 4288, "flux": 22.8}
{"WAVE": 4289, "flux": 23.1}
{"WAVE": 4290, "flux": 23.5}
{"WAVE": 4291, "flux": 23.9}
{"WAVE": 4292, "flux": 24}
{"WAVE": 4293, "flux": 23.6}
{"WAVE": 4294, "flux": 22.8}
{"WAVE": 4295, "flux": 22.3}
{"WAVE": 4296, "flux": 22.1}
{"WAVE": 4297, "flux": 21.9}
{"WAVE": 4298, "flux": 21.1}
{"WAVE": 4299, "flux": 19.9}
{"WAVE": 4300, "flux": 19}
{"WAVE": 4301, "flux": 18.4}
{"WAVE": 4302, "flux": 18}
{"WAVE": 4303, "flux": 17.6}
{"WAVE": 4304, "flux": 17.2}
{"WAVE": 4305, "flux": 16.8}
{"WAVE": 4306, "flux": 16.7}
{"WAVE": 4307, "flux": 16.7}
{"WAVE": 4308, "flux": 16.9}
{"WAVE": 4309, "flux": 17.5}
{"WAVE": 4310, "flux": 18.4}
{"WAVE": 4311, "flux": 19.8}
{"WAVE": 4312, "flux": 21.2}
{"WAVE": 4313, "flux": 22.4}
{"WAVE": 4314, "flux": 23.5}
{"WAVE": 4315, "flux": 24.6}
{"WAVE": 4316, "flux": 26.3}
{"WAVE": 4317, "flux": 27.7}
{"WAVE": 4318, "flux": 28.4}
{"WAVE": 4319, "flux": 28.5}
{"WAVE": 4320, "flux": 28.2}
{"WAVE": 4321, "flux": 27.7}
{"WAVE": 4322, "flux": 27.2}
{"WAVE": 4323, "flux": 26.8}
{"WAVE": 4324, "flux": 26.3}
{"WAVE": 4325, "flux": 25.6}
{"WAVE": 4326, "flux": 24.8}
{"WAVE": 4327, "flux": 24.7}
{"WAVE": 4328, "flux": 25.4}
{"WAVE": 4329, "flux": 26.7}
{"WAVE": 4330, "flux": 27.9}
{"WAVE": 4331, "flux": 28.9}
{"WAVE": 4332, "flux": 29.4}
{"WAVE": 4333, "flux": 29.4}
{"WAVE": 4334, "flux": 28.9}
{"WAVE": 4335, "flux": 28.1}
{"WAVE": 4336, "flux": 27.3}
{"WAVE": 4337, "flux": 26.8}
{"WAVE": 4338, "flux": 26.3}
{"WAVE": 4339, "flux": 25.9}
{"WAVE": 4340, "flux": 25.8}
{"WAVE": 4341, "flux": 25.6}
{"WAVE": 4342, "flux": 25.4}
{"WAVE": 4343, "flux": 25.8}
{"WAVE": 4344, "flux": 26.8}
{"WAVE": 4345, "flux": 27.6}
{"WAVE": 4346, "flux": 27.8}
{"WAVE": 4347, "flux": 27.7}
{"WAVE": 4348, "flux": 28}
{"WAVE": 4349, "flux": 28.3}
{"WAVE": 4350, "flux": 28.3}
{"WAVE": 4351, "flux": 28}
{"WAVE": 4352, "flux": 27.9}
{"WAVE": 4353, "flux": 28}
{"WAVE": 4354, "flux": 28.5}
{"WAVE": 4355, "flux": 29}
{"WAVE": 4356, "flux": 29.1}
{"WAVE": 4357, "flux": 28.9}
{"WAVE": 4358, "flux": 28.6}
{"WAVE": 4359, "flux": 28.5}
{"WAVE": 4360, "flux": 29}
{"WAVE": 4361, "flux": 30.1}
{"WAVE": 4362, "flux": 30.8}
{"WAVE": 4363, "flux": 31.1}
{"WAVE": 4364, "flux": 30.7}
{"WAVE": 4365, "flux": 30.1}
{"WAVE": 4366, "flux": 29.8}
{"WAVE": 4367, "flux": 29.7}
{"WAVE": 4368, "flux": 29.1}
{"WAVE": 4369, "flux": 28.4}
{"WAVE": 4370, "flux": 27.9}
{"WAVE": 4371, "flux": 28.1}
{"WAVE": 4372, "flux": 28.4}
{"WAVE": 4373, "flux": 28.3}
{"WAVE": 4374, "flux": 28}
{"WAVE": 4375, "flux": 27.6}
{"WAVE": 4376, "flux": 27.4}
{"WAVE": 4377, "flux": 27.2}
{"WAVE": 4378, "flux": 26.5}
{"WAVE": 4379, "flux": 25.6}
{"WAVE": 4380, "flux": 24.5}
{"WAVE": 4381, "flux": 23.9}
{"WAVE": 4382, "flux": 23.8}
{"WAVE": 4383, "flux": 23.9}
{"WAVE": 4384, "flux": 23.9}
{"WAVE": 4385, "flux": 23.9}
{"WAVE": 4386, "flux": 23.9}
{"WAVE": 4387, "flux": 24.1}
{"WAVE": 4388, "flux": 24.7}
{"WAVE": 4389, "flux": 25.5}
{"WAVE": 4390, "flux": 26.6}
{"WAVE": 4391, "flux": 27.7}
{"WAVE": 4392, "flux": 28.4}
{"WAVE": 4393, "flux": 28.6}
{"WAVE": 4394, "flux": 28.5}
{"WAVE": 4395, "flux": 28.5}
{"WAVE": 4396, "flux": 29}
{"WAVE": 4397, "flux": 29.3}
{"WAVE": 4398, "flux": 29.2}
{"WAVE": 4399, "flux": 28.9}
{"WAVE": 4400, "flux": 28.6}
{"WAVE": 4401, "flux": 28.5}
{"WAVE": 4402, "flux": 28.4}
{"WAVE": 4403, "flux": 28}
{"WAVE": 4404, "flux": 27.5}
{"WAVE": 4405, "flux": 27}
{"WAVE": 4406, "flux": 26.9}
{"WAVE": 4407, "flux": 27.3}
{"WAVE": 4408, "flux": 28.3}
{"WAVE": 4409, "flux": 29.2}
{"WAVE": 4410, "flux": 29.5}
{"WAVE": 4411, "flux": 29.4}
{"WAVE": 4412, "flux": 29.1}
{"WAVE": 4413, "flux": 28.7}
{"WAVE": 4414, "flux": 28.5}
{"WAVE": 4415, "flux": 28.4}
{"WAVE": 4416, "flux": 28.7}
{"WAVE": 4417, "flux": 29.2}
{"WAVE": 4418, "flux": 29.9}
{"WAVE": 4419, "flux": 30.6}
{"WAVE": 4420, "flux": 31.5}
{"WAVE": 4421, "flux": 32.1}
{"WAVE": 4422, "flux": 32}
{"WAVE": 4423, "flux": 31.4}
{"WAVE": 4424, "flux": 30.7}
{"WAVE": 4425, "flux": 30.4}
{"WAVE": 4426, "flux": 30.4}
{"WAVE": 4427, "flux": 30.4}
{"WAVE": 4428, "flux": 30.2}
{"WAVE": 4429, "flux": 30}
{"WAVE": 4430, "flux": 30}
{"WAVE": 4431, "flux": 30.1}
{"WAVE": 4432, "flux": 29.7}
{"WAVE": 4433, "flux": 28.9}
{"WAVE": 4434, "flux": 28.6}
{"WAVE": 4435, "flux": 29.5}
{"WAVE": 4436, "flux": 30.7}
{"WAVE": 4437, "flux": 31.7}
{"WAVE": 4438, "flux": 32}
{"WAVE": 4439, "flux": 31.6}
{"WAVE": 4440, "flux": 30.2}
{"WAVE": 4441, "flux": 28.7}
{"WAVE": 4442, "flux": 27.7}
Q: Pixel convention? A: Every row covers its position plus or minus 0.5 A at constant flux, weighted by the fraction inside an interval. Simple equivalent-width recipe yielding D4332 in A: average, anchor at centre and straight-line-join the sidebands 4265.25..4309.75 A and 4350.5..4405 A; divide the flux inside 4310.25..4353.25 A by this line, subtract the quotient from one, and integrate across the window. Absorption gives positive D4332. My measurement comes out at -3.4 A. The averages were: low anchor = 21.6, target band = 26.6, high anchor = 27.7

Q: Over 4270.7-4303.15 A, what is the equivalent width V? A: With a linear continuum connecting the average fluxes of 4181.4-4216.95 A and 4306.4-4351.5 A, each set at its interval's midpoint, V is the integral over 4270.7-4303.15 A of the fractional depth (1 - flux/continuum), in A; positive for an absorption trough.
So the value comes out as 3.4 A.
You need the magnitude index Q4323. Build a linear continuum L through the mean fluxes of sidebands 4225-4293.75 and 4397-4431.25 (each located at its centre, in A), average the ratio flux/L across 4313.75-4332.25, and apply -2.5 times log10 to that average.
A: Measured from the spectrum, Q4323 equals -0.03 mag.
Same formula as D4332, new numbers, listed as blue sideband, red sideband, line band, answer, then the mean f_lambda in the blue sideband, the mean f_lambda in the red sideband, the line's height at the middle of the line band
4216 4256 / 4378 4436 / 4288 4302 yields 1.8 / 23.5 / 28.3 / 25.1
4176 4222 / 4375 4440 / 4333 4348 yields -0.3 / 22.4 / 28.4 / 26.5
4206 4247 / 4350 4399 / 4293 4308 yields 3.6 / 23.3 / 27.7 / 25.5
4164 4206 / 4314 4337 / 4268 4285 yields 1.7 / 21.9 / 27.1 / 25.3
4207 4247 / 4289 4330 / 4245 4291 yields -1.7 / 23.3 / 22.7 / 23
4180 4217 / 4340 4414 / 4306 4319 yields 1.9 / 22.5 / 27.7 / 25.9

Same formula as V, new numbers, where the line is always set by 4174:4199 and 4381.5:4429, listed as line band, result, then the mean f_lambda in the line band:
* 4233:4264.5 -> -1.4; 24.9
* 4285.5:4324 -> 4.9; 22.2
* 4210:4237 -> 0.8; 22.4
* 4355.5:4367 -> -1.1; 29.7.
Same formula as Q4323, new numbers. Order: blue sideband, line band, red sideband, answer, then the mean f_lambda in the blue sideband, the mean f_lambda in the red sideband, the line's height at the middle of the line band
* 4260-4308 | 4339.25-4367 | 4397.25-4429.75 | -0.093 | 22.2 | 29.3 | 26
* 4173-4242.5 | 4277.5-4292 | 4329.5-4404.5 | 0.079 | 22.4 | 27.7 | 24.9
